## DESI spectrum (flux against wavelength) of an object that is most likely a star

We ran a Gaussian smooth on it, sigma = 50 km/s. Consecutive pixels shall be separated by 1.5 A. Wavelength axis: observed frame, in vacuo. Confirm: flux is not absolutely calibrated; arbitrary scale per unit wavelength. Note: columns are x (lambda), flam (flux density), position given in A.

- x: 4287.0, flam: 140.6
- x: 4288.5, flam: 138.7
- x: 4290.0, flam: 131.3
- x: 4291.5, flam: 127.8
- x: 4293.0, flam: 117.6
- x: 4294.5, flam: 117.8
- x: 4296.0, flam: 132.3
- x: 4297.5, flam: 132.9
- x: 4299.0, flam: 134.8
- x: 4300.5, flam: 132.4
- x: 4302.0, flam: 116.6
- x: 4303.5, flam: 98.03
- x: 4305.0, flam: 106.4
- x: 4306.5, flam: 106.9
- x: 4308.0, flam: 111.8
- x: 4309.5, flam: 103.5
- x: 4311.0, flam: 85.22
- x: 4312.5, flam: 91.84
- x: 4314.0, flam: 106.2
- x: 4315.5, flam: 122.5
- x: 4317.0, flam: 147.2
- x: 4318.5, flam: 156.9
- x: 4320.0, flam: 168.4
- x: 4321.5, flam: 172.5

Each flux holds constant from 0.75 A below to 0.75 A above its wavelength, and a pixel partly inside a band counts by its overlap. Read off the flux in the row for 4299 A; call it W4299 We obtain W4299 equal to 134.8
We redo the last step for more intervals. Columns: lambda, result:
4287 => 140.6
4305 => 106.4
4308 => 111.8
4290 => 131.3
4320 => 168.4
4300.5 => 132.4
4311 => 85.22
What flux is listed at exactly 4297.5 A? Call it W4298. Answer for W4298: 132.9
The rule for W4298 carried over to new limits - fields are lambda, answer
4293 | 117.6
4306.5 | 106.9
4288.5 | 138.7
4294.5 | 117.8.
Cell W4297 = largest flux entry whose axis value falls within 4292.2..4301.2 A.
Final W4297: 134.8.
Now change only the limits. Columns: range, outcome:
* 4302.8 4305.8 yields 106.4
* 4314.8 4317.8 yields 147.2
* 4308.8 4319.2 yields 156.9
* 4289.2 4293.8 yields 131.3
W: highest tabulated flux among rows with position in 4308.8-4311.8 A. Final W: 103.5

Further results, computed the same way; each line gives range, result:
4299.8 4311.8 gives 132.4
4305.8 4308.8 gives 111.8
